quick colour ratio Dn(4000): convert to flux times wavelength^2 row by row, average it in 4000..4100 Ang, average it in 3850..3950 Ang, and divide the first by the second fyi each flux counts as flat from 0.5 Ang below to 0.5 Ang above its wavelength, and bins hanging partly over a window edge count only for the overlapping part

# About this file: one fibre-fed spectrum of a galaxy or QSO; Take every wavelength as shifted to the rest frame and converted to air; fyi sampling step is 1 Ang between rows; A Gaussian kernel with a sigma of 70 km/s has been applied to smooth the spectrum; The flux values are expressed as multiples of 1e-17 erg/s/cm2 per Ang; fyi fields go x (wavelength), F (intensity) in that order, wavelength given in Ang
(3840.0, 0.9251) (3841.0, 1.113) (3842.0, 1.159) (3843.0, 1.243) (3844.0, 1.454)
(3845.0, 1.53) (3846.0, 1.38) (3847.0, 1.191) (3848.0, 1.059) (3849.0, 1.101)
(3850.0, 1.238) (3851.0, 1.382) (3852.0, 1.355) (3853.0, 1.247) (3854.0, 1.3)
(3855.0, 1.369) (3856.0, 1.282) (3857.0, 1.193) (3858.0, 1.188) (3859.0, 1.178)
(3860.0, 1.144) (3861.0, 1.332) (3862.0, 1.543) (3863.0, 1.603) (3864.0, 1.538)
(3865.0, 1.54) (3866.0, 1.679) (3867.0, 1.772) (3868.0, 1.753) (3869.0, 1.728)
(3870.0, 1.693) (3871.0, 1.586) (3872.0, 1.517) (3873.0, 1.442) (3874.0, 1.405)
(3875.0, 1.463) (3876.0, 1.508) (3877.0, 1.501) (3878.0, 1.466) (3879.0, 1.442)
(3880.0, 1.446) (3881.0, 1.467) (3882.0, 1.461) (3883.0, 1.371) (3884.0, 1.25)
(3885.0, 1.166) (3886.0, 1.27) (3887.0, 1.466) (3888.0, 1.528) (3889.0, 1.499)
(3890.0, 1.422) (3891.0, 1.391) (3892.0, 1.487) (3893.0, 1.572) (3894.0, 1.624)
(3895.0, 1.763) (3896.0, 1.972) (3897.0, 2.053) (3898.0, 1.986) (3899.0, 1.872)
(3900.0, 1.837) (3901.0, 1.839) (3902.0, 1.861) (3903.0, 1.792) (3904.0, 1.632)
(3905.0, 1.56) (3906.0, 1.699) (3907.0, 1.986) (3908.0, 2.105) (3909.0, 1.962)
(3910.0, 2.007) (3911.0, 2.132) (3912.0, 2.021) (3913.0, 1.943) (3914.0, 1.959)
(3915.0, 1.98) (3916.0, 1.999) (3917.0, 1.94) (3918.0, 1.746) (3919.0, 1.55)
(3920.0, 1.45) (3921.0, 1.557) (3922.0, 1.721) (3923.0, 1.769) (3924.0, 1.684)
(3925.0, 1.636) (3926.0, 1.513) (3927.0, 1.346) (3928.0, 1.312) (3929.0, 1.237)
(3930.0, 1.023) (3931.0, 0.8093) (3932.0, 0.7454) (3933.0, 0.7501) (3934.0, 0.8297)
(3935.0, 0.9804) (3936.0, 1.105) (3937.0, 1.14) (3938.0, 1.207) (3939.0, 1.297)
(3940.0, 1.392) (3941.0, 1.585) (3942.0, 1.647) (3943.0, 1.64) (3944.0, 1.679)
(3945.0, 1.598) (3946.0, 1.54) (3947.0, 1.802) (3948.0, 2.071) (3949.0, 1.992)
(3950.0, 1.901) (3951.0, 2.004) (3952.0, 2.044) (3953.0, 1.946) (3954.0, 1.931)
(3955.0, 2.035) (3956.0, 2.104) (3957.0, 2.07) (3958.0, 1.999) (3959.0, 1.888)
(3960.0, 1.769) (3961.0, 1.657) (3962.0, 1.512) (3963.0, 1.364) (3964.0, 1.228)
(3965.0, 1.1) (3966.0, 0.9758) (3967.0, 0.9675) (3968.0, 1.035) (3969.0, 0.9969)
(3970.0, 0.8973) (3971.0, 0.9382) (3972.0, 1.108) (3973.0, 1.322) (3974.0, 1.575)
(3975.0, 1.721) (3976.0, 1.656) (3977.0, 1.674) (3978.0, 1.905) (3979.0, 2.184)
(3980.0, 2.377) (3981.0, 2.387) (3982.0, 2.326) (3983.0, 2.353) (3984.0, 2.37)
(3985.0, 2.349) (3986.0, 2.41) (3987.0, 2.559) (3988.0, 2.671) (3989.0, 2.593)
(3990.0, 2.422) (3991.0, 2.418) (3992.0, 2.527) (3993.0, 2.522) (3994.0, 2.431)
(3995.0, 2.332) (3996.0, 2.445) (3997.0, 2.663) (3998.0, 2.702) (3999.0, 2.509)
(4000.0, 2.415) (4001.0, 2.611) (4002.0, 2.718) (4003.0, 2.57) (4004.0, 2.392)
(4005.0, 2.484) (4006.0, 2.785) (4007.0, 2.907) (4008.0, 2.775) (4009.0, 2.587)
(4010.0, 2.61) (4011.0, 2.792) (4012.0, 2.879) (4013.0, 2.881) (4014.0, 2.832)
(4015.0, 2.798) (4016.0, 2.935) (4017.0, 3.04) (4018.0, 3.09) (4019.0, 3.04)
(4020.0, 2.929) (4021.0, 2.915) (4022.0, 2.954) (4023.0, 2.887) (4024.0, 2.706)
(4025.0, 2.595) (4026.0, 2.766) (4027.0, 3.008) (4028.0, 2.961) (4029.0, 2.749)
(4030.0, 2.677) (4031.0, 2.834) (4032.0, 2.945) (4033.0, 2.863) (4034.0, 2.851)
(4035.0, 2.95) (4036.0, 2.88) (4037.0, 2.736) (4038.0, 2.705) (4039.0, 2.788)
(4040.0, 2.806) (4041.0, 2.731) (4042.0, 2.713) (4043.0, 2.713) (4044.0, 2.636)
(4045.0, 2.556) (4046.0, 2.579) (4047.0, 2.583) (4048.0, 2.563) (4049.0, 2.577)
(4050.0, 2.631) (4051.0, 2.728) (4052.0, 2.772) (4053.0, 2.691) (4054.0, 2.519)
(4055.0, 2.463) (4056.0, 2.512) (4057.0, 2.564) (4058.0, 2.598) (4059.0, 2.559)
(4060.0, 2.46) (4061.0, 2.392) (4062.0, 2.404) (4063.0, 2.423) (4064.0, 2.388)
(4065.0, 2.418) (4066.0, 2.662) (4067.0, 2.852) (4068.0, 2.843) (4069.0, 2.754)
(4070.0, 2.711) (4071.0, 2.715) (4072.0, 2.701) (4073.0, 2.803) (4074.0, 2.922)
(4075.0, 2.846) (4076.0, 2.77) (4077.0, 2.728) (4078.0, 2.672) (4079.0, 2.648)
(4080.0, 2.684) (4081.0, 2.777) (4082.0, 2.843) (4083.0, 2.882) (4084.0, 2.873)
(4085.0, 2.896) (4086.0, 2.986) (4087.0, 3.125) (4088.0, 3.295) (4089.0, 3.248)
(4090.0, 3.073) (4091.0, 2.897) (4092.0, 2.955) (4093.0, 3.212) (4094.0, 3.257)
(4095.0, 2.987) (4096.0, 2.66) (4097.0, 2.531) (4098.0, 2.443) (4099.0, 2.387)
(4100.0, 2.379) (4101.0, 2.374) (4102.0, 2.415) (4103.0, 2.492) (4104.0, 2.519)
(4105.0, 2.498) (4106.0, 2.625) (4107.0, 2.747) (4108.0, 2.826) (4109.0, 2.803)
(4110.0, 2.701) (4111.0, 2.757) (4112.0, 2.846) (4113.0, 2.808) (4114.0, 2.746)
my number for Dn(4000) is 1.92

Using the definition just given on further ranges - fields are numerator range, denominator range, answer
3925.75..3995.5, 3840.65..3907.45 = 1.19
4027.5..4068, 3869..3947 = 1.83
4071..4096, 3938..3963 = 1.75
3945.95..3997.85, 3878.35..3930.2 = 1.19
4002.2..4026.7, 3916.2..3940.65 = 2.20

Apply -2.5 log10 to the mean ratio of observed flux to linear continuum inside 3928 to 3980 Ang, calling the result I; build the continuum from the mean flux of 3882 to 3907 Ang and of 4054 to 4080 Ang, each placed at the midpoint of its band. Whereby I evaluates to 0.31 mag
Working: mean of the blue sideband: 1.63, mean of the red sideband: 2.63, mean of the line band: 1.49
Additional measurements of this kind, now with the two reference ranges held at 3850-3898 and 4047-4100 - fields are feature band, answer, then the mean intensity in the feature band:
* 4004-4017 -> -0.18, 2.77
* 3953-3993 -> 0.15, 1.84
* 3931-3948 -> 0.40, 1.32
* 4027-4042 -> -0.14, 2.82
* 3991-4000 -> -0.12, 2.51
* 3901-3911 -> -0.11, 1.86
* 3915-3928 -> 0.07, 1.66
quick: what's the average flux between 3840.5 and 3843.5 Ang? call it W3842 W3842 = 1.17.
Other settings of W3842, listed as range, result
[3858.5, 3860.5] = 1.16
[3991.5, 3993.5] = 2.52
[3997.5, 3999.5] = 2.61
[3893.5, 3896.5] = 1.79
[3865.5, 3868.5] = 1.73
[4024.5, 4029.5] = 2.82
